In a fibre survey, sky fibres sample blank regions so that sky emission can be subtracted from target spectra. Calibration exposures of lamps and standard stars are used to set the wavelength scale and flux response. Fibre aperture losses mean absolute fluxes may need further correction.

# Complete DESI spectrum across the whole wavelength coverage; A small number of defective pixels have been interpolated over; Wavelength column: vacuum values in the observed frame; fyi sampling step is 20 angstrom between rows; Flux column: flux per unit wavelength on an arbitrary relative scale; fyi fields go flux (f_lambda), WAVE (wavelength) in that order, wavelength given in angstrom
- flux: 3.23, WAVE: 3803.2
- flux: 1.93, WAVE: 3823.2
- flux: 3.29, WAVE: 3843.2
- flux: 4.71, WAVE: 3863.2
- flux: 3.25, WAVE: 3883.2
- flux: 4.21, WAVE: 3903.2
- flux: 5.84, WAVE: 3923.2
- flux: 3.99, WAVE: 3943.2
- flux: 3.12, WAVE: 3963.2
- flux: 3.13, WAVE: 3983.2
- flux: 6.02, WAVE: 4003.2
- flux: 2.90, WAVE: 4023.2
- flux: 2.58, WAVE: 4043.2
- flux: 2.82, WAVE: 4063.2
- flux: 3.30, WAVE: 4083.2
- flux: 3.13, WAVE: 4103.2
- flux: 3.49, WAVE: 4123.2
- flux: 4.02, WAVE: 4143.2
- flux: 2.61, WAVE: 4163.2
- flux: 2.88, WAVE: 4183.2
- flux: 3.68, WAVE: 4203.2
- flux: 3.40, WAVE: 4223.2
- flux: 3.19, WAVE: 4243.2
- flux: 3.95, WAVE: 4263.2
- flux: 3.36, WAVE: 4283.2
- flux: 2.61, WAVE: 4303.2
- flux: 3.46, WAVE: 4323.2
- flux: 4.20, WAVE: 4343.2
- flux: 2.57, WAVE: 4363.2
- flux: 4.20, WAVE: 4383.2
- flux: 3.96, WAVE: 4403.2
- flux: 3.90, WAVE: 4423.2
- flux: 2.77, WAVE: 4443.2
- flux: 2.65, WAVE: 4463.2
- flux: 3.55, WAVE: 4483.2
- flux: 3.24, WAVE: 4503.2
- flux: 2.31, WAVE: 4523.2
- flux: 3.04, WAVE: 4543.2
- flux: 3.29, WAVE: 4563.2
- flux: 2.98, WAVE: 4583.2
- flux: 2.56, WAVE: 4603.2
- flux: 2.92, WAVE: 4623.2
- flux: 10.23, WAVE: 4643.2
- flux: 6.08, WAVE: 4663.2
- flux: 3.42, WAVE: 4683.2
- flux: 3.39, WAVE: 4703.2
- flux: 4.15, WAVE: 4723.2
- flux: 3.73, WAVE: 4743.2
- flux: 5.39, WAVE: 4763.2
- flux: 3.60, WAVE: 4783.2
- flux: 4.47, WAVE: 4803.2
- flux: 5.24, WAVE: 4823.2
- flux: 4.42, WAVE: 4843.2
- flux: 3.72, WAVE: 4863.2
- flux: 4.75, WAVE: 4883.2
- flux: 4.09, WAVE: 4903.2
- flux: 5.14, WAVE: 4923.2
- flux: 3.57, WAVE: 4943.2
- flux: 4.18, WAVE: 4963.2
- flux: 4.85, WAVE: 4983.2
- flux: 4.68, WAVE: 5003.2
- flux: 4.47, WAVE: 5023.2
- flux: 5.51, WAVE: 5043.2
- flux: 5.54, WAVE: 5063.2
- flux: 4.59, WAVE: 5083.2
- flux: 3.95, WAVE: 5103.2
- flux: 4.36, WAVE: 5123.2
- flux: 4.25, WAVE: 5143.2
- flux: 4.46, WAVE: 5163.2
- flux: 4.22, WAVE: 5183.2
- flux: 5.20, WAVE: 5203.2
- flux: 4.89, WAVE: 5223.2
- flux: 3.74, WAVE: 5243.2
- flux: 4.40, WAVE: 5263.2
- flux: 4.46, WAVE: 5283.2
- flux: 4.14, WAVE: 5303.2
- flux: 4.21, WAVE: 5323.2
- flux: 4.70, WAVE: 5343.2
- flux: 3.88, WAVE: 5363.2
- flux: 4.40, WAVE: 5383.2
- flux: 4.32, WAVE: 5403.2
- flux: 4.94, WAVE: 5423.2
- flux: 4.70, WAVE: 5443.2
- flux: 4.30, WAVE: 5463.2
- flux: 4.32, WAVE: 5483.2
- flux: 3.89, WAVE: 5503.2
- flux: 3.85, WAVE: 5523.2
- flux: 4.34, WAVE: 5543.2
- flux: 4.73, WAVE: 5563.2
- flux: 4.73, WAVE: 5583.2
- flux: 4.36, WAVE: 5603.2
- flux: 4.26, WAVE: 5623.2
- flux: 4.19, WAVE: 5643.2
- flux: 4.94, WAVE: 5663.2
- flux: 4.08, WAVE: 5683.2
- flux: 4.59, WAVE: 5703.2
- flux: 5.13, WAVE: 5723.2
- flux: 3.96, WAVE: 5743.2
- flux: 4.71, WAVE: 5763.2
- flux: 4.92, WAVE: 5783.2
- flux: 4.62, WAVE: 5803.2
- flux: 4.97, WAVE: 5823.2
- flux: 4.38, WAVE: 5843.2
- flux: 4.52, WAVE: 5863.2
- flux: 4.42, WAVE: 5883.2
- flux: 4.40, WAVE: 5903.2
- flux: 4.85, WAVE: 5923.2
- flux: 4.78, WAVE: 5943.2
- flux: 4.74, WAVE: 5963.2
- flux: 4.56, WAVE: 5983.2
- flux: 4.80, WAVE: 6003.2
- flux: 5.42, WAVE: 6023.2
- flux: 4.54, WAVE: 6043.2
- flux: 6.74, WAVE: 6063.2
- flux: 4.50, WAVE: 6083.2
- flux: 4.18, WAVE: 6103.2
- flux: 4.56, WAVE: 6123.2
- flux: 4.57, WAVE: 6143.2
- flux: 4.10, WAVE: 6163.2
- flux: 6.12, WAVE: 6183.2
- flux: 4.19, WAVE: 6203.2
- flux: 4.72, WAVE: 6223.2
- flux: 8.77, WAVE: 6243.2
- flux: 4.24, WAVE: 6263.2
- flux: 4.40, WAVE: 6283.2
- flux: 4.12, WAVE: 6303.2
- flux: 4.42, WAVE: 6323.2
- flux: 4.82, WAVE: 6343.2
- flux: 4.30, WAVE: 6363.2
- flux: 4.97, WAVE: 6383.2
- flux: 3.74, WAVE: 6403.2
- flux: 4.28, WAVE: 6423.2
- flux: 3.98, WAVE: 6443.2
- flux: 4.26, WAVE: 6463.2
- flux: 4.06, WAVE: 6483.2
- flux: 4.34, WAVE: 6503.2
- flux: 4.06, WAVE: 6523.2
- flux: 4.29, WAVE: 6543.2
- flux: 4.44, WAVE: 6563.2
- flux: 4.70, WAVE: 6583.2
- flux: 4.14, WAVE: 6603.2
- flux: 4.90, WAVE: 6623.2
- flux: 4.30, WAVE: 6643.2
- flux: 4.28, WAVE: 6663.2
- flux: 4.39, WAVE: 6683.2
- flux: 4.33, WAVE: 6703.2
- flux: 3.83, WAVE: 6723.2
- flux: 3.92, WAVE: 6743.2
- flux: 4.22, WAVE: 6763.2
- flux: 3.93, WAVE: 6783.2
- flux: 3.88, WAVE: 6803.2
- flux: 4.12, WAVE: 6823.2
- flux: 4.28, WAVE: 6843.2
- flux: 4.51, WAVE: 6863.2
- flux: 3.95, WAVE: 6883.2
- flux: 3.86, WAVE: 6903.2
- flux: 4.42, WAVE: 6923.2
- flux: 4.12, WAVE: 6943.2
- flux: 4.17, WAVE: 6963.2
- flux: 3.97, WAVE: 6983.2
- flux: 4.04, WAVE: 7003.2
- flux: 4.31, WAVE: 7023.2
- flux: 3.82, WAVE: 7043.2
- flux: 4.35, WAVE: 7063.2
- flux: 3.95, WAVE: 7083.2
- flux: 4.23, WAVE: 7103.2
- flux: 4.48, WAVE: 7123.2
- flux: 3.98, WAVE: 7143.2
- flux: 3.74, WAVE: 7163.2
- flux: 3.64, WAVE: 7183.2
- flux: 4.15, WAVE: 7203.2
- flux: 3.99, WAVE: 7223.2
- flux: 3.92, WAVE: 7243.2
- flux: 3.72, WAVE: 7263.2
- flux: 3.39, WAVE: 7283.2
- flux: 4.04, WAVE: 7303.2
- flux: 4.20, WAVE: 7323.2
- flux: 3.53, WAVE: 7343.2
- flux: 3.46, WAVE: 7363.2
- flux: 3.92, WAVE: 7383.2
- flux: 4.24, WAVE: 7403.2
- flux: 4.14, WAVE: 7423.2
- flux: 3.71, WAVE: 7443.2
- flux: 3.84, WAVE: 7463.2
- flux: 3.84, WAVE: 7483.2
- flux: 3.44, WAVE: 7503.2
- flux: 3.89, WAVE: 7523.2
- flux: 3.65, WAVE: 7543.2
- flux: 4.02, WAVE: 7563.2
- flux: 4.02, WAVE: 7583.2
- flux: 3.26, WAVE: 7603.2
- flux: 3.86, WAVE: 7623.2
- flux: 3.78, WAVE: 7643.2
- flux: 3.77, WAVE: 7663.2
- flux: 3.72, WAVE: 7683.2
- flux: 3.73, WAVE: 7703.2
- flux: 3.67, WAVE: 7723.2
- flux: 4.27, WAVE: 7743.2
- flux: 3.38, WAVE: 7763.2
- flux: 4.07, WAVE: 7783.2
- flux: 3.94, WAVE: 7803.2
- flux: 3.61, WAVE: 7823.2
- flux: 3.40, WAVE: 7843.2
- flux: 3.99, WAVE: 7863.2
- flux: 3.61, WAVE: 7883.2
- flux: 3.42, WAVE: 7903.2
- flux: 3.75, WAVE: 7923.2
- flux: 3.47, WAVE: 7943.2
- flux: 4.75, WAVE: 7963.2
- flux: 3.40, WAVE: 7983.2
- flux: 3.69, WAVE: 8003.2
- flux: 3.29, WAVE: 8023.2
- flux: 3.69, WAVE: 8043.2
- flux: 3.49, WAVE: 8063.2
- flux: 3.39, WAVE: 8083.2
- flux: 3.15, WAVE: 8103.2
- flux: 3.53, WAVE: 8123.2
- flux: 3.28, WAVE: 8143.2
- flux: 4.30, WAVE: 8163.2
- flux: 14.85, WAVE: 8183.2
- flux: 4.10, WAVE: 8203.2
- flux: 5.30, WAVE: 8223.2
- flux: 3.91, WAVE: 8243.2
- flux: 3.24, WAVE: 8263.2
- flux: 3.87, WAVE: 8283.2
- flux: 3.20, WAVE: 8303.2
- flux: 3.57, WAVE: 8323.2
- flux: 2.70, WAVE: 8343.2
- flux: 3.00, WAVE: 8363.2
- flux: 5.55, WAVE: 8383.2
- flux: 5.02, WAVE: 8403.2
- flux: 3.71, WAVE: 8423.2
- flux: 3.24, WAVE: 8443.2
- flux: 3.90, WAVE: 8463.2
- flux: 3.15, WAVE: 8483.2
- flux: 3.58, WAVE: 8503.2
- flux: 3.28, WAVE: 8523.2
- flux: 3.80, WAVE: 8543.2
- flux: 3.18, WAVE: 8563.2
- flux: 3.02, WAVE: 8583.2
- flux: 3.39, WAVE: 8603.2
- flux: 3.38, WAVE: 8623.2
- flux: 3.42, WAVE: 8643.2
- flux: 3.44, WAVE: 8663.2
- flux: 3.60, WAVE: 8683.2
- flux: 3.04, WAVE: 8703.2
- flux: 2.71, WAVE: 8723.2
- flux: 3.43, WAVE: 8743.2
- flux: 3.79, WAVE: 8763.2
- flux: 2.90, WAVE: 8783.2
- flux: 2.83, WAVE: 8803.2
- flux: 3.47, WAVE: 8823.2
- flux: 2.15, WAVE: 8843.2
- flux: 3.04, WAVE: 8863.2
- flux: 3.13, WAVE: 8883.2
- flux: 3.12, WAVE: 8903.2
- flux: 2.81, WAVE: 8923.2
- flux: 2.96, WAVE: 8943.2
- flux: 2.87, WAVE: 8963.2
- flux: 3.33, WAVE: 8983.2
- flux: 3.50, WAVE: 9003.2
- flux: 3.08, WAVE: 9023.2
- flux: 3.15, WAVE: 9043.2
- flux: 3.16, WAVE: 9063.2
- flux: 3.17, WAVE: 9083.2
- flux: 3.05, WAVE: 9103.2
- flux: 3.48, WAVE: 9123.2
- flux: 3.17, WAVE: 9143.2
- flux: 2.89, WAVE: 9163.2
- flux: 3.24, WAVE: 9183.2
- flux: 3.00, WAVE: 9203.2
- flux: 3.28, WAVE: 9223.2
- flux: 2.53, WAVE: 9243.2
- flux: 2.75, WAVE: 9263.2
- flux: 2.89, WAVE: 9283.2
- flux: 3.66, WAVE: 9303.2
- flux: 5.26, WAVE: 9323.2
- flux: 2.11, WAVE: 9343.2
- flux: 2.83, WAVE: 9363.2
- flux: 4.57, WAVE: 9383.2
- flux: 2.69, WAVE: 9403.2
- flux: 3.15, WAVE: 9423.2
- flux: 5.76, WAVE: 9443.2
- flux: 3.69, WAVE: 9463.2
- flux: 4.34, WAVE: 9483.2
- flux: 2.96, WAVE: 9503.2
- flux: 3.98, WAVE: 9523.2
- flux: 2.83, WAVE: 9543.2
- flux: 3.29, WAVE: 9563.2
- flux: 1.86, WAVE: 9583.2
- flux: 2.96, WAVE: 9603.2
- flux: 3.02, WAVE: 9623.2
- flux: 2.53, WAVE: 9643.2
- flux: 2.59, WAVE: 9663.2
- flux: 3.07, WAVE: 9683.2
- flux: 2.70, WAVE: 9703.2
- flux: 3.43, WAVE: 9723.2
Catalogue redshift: 0.247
